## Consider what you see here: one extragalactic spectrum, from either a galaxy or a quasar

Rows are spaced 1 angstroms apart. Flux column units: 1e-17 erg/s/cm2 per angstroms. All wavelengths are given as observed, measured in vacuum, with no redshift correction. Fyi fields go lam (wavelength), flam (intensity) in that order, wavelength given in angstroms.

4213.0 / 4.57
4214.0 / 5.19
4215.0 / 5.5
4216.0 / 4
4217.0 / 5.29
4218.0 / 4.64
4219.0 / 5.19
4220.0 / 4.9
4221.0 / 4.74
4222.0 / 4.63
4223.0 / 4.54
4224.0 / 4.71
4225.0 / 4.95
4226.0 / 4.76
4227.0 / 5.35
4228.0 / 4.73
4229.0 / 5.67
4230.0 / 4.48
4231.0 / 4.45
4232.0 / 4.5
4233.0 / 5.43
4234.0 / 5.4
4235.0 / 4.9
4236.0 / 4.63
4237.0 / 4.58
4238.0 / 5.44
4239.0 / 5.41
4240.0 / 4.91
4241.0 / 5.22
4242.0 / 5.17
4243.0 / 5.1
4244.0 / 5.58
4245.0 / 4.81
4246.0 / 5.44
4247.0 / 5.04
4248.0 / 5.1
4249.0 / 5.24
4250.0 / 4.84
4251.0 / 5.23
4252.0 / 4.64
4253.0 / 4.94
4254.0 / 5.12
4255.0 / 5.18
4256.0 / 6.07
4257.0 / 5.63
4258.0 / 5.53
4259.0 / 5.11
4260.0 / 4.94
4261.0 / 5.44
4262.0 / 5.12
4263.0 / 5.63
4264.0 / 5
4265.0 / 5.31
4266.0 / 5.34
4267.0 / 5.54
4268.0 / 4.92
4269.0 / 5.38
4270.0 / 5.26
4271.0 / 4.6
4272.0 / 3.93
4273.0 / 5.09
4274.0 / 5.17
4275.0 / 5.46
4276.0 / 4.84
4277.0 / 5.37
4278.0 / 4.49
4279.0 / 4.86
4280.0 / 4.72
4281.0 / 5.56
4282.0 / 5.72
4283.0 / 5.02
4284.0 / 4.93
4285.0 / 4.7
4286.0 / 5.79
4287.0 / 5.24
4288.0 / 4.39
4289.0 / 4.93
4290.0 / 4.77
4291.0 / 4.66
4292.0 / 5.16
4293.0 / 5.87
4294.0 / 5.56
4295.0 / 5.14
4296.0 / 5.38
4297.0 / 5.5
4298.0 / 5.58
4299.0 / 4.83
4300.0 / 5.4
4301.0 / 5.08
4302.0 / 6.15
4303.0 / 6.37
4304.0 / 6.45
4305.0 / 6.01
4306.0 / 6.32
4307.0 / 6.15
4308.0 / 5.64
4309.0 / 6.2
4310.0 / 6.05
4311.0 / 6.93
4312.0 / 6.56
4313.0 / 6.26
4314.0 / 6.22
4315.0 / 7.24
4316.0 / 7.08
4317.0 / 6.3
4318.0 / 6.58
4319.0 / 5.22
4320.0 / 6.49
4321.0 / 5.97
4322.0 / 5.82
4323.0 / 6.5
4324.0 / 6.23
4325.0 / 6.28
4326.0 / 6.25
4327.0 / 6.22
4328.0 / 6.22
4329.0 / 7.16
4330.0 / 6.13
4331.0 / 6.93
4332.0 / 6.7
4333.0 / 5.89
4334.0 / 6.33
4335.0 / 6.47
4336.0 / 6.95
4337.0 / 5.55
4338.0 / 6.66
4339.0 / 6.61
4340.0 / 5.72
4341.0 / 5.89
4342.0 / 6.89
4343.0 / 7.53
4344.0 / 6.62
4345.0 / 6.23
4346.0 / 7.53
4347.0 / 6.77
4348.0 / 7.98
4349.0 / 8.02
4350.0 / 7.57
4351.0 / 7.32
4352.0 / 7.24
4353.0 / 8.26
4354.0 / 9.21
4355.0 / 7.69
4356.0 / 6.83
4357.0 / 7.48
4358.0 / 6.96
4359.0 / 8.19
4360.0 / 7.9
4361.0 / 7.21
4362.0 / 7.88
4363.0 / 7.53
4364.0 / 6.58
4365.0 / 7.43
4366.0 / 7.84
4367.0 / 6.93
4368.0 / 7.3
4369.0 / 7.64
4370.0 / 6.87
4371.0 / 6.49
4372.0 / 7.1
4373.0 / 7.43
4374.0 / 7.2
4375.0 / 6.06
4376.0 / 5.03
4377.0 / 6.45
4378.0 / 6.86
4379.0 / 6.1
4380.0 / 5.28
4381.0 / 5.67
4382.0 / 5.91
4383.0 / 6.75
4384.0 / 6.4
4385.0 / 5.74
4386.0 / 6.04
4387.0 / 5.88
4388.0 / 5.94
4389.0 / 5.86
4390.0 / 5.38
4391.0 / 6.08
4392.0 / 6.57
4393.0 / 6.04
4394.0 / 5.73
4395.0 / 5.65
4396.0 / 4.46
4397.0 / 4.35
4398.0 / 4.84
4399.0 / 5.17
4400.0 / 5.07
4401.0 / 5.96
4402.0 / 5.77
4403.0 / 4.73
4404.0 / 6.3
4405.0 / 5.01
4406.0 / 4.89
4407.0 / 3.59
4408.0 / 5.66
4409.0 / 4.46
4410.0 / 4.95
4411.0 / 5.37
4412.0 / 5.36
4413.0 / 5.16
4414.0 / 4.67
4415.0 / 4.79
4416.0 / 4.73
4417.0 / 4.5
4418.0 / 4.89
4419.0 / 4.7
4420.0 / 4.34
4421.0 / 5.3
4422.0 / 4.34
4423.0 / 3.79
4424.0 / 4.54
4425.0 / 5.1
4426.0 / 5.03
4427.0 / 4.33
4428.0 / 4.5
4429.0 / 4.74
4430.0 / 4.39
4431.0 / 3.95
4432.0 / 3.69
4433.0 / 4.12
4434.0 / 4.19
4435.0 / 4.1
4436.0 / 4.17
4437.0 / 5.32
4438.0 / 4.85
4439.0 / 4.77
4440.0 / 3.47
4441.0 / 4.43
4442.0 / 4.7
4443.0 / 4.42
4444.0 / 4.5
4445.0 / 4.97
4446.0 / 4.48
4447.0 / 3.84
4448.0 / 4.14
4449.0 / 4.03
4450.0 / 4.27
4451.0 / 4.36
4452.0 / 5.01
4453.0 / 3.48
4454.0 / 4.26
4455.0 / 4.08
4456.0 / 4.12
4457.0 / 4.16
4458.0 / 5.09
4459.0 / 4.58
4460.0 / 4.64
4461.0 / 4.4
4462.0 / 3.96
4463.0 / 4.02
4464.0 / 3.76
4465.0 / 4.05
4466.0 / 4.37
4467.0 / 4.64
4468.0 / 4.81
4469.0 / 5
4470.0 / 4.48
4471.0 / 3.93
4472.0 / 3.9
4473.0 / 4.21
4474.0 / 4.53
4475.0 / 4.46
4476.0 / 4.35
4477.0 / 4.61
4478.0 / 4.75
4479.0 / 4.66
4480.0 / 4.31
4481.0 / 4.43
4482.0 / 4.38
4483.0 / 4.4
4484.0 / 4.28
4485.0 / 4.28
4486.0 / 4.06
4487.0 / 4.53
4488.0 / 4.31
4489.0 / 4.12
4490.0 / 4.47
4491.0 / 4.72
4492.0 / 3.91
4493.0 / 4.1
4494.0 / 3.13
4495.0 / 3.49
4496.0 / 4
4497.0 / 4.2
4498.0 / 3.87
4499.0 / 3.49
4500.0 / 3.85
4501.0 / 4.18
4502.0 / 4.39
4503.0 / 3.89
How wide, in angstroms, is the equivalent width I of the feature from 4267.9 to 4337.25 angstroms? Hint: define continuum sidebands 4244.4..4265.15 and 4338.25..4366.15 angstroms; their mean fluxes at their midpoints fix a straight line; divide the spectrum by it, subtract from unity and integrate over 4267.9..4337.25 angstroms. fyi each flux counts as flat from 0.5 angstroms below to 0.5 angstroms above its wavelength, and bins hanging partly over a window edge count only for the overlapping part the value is 5.7 angstroms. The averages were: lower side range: 5.21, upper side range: 7.31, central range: 5.74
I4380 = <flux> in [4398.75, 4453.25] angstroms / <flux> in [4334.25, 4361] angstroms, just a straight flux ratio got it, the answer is 0.65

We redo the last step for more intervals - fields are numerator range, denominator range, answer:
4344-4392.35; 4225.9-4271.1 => 1.34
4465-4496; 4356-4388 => 0.64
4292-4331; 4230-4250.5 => 1.21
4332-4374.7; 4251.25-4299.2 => 1.38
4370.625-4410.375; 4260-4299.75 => 1.11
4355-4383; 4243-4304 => 1.33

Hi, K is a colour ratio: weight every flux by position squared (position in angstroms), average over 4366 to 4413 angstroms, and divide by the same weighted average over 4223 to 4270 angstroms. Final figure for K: 1.2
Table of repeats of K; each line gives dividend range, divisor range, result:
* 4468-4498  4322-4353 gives 0.68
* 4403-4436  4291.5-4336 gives 0.80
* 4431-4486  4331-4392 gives 0.67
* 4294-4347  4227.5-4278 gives 1.26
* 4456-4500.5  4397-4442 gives 0.93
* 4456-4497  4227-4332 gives 0.86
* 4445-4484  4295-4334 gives 0.76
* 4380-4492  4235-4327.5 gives 0.93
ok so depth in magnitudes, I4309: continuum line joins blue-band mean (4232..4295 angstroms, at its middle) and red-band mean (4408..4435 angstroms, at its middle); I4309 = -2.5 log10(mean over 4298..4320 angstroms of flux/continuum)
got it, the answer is -0.227 mag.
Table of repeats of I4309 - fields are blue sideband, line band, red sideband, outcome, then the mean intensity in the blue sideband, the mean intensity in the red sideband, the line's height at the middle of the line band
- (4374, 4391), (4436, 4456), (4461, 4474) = 0.081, 6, 4.28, 4.71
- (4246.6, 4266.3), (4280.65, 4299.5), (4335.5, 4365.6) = 0.144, 5.22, 7.21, 5.93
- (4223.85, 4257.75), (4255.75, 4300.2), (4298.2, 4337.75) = 0.093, 5.09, 6.23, 5.64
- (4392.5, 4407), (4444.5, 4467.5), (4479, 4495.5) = 0.067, 5.23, 4.2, 4.56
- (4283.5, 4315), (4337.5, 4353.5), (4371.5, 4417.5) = -0.247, 5.65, 5.59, 5.62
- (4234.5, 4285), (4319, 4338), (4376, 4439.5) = -0.226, 5.13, 5.13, 5.13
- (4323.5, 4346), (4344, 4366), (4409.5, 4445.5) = -0.235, 6.45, 4.59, 6.05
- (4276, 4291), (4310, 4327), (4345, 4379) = -0.061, 5.02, 7.26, 6.02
